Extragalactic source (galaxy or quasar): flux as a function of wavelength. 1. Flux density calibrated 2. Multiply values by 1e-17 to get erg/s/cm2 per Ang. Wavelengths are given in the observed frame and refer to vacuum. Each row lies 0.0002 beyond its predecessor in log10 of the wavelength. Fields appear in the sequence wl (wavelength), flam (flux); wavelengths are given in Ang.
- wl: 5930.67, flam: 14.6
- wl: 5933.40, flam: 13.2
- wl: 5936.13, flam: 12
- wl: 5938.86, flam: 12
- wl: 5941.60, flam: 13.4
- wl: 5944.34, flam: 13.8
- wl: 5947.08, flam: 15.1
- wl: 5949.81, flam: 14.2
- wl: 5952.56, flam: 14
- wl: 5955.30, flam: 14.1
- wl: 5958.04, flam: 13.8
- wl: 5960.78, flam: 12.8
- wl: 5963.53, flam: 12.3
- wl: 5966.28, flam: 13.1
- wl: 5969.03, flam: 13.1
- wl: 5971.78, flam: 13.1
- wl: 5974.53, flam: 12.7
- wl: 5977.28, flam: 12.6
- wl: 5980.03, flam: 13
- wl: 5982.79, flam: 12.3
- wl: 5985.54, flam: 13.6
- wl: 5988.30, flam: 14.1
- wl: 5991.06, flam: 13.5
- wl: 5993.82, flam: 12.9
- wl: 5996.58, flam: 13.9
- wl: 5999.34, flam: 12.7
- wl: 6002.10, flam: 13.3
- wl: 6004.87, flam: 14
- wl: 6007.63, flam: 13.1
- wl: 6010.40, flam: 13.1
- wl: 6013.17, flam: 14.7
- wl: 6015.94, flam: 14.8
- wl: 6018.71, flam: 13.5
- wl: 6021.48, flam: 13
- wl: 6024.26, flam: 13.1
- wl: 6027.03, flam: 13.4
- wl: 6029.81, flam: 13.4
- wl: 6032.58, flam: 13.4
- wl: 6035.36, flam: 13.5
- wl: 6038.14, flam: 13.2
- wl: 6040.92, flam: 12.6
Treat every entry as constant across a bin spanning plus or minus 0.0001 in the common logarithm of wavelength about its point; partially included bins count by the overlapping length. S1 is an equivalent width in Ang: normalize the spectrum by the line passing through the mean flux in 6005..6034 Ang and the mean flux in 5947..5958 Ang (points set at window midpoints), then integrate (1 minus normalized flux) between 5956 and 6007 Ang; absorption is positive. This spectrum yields 2.78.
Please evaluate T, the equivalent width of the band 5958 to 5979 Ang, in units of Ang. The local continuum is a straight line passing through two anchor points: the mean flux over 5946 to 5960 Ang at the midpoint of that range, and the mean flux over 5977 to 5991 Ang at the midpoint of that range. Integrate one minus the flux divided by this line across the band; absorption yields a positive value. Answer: 1.2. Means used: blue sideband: 14.2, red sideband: 13.2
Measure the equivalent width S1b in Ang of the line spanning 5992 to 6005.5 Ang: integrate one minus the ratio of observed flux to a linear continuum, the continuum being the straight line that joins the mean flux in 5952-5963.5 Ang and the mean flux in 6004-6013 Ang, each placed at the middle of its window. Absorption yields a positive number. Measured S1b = 0.21 Ang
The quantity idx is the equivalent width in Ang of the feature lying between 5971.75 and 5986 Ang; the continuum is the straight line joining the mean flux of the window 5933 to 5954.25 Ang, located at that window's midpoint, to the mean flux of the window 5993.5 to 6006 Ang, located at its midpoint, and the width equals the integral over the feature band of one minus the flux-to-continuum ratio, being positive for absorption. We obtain 0.64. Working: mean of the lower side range 13.5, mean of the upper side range 13.4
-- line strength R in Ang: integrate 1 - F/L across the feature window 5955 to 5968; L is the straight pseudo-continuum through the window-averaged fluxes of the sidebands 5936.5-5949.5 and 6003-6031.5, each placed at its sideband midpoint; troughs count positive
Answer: 0.4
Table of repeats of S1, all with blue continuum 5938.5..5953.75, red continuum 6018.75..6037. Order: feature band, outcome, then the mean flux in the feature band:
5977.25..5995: 0.5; 13.2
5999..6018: -0.4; 13.7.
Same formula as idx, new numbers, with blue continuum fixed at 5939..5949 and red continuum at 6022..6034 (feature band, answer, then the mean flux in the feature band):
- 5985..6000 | 0.06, 13.5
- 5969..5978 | 0.52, 12.9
